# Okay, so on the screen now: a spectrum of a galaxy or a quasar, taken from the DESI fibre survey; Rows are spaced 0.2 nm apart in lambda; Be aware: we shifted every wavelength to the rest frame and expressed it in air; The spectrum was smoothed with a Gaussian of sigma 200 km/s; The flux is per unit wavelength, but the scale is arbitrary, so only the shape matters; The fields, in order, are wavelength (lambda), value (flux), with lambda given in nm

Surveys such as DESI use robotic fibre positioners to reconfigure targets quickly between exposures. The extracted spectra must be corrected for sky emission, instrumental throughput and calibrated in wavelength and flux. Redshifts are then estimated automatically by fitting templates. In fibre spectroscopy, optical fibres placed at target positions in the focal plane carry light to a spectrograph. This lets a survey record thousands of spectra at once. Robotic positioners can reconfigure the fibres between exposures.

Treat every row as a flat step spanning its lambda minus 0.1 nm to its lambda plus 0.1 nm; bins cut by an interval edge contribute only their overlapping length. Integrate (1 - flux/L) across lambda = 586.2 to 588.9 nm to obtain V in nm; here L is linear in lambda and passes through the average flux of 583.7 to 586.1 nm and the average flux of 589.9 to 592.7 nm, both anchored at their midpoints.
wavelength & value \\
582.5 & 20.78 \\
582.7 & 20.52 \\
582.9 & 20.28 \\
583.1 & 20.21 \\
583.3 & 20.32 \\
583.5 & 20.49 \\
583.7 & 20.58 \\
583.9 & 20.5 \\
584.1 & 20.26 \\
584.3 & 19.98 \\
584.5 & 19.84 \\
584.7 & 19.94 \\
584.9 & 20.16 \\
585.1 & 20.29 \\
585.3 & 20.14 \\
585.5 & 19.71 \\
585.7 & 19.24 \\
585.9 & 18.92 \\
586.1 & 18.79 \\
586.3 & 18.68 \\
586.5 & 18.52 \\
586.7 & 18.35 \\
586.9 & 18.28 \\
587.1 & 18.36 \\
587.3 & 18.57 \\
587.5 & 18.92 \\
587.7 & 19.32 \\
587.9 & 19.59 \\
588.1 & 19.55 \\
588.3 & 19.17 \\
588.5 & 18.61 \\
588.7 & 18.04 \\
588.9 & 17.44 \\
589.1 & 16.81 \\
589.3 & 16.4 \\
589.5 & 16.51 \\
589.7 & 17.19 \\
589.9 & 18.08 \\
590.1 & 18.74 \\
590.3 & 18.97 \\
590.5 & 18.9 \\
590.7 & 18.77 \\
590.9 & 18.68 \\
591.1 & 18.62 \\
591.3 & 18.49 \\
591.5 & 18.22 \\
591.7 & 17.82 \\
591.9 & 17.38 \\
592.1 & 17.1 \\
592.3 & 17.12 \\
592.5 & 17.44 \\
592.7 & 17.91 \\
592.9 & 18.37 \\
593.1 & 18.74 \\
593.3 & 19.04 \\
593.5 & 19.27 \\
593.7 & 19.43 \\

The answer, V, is 0.06 nm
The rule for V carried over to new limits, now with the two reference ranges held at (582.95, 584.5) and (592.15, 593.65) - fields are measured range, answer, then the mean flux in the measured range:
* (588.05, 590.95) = 0.142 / 18.1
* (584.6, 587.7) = 0.100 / 19.1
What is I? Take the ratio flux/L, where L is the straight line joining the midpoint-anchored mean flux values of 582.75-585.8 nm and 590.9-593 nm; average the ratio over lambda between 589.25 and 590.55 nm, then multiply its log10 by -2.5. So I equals 0.038 mag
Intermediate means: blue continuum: 20.1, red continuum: 17.9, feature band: 17.8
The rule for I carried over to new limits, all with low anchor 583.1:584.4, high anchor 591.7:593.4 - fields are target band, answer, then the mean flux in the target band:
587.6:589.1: 0.02 mag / 18.7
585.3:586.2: 0.03 mag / 19.3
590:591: -0.02 mag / 18.8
